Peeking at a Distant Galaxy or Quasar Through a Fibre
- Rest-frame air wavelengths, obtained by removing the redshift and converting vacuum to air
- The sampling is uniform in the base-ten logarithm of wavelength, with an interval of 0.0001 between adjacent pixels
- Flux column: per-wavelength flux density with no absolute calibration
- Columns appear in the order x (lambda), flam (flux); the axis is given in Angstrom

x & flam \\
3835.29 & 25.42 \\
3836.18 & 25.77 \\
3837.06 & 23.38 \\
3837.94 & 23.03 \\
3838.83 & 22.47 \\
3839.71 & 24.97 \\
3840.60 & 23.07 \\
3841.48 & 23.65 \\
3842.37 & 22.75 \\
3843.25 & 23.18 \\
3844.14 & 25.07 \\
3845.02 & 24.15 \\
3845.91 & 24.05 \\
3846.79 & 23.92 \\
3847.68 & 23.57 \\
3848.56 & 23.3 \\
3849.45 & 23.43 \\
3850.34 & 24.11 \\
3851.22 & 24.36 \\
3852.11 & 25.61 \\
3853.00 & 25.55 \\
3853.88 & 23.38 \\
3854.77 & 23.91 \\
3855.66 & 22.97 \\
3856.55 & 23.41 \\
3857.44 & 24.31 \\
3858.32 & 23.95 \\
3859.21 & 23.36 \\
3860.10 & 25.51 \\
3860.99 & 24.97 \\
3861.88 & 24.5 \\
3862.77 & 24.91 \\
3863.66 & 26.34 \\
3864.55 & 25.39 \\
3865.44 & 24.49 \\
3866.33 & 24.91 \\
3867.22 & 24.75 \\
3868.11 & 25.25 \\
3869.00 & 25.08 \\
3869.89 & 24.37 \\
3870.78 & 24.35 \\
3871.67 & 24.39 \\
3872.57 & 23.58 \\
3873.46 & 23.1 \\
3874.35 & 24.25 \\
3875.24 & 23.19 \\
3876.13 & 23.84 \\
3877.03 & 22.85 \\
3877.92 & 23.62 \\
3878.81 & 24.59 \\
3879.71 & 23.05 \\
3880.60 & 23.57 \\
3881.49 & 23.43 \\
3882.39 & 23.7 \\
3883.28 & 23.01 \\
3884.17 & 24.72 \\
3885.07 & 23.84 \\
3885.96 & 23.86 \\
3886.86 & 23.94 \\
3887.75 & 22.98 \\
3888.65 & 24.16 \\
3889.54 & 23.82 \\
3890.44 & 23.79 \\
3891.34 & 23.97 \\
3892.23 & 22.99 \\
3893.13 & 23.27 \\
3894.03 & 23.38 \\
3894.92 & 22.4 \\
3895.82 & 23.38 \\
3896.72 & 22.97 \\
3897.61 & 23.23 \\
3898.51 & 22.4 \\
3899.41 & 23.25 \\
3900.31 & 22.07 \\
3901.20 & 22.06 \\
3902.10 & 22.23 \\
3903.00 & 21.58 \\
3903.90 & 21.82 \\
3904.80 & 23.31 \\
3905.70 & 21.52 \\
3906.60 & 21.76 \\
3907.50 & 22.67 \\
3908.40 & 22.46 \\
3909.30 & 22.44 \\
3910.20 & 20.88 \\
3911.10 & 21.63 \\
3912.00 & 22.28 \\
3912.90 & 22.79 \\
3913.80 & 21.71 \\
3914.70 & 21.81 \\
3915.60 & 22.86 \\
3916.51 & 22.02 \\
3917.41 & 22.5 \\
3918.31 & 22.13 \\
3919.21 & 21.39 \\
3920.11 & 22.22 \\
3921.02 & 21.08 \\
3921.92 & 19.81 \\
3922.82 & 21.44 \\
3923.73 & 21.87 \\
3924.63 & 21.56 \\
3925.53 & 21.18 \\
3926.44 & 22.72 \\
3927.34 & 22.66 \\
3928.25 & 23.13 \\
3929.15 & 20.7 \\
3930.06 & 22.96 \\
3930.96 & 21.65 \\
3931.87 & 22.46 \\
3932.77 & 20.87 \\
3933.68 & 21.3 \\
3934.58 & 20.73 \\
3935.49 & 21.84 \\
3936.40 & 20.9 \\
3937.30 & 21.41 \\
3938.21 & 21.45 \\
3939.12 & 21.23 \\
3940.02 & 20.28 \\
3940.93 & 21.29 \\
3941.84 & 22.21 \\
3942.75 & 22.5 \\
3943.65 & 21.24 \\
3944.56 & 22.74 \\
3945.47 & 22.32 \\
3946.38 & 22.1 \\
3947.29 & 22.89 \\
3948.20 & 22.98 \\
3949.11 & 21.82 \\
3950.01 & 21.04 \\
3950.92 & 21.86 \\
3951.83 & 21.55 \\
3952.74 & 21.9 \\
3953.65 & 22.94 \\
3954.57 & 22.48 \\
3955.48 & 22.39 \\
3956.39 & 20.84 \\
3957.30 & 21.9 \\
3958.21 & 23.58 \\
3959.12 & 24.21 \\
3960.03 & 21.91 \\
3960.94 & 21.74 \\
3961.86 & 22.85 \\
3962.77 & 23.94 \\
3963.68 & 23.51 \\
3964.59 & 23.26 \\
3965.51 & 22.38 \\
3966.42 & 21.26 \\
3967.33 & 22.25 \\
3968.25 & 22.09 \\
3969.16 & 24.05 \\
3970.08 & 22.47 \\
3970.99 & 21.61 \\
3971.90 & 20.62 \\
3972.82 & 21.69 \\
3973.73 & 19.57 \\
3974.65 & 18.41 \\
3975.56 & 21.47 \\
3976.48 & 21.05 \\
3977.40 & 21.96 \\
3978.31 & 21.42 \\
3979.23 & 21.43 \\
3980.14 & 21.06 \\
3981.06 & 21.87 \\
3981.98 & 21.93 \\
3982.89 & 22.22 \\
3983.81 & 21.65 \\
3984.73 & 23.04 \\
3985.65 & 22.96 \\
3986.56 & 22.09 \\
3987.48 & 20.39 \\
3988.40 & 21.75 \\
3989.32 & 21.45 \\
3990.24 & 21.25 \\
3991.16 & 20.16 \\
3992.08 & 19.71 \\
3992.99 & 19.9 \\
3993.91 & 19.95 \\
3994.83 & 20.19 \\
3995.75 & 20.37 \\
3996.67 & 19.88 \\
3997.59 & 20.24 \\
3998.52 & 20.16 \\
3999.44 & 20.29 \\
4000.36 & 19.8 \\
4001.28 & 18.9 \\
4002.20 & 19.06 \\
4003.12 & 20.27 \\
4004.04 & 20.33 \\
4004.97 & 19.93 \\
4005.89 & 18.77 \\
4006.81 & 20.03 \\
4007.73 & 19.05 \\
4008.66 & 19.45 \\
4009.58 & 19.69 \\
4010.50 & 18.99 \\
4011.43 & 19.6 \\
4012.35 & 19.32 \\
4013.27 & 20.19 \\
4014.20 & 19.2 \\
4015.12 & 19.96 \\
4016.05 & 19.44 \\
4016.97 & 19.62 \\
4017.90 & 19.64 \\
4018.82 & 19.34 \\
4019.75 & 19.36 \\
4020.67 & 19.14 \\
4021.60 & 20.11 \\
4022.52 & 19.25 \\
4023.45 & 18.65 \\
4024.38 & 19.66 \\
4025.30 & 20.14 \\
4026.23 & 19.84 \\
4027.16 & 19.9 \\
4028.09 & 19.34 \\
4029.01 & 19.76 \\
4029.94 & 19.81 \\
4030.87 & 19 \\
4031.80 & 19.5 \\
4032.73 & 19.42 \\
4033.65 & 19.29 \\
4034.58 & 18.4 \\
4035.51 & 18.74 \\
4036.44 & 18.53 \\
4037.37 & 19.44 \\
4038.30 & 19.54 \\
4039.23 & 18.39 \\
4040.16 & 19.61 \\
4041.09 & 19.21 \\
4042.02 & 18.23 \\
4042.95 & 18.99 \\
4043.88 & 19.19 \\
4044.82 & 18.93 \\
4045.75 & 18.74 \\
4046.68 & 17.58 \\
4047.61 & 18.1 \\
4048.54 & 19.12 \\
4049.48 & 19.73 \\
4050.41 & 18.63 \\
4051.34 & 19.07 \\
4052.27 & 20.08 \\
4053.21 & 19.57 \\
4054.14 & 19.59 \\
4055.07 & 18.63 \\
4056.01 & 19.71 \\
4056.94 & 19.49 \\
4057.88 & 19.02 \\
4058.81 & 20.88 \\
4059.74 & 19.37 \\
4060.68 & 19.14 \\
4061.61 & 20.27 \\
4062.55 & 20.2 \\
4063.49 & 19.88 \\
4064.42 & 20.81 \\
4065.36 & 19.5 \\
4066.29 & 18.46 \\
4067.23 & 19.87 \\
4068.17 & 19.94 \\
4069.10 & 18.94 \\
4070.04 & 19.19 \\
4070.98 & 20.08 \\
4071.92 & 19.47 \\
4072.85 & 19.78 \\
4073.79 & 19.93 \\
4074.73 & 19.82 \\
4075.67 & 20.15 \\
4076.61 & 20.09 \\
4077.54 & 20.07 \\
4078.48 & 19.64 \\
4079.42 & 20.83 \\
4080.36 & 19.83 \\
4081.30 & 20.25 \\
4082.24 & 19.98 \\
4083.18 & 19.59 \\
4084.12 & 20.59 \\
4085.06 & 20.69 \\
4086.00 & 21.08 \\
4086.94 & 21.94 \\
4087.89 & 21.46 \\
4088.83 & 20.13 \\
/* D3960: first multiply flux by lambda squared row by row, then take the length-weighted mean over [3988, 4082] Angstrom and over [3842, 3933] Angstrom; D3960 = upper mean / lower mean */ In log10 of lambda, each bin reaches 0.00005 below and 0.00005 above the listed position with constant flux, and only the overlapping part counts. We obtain 0.91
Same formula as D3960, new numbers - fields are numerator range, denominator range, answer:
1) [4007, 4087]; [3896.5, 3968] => 0.94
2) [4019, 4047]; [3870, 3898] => 0.88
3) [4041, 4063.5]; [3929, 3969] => 0.92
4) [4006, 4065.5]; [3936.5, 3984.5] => 0.92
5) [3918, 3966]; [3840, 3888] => 0.95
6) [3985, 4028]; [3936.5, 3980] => 0.93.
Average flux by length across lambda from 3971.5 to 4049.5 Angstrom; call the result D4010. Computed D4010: 19.9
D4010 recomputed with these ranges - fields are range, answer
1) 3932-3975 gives 21.9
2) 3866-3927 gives 22.9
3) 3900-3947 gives 21.8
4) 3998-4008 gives 19.7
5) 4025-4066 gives 19.3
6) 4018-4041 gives 19.3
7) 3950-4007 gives 21.4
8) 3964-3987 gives 21.8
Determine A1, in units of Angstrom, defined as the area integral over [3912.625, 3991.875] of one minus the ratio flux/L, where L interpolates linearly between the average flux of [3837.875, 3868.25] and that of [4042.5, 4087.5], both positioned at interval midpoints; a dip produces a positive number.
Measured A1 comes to 0.8 Angstrom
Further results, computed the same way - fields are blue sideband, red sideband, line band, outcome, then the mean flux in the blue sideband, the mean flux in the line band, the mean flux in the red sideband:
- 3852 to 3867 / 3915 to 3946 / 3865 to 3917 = 0.2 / 24.5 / 23.2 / 21.7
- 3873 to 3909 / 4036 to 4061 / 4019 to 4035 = 0.2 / 23.1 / 19.4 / 19.1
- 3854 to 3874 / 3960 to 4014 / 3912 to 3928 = 0.7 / 24.4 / 21.9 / 20.9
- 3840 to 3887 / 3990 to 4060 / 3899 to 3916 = 0.5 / 24.1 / 22.2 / 19.5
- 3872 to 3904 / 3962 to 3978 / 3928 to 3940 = 0.5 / 23.3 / 21.5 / 21.9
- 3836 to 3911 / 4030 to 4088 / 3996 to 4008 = 0.6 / 23.6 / 19.8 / 19.6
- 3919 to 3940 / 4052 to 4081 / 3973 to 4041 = 1.7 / 21.6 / 20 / 19.7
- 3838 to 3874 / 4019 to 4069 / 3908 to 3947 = 1.0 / 24.2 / 21.8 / 19.3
